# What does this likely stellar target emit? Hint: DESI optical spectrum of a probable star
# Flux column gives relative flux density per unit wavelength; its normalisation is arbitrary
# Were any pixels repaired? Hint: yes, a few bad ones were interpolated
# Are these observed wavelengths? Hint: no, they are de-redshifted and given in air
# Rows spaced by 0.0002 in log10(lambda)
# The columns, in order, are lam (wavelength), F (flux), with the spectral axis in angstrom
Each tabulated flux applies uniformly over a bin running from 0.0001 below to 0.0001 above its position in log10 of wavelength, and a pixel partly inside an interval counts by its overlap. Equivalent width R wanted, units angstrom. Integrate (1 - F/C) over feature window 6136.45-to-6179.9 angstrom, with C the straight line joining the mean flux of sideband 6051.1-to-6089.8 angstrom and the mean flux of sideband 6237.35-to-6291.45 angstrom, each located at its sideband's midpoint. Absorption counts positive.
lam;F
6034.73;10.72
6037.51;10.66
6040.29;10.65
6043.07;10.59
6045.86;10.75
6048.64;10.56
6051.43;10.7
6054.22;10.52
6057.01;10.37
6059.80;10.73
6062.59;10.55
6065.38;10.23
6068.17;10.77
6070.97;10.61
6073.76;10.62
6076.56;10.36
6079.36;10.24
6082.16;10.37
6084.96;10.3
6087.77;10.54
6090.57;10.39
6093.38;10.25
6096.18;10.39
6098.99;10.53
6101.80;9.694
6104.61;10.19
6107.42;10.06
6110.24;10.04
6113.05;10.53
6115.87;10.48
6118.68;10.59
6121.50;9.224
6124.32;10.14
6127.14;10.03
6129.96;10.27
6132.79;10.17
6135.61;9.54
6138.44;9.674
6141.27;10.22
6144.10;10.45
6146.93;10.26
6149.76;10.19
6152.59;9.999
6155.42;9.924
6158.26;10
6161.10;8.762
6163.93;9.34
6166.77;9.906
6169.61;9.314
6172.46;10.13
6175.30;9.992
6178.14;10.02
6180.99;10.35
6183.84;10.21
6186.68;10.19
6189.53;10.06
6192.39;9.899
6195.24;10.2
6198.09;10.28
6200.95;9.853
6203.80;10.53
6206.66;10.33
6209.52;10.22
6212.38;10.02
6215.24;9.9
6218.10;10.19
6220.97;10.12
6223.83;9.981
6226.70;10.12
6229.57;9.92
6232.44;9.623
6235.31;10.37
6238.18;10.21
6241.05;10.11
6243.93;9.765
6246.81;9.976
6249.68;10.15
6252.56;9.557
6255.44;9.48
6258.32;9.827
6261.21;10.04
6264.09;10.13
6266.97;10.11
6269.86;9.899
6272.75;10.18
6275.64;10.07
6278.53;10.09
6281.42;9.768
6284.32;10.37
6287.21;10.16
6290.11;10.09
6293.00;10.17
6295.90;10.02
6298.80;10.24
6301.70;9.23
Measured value 1.6 angstrom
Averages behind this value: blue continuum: 10.5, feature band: 9.88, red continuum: 10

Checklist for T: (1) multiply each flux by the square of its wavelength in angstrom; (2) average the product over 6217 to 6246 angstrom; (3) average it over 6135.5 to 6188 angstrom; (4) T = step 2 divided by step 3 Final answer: 1.03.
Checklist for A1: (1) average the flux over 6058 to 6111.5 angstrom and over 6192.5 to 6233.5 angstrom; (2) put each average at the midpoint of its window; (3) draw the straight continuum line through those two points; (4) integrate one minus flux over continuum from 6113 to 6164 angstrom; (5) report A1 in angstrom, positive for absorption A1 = 1.28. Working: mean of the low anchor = 10.4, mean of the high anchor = 10.1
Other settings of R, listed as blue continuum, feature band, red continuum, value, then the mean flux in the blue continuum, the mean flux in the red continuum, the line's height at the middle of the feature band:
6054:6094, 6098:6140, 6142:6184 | 0.47 angstrom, 10.5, 9.92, 10.2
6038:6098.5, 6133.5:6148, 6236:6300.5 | 0.42 angstrom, 10.5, 10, 10.3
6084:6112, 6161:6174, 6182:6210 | 0.80 angstrom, 10.2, 10.2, 10.2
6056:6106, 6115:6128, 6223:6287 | 0.28 angstrom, 10.4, 9.99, 10.3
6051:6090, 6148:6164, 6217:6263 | 0.75 angstrom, 10.5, 9.96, 10.2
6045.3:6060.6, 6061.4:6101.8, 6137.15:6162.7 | -0.06 angstrom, 10.6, 9.94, 10.4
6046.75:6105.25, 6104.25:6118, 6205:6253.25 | 0.08 angstrom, 10.4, 10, 10.3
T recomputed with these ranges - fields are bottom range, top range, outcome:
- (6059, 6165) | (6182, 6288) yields 1.03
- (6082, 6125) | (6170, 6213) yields 1.02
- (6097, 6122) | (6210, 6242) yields 1.03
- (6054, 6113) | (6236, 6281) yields 1.02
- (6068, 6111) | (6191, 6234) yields 1.02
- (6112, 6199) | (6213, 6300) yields 1.03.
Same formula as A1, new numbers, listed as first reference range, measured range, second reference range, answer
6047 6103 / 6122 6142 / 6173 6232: 0.64 angstrom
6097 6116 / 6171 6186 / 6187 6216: 0.02 angstrom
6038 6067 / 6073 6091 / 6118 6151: -0.02 angstrom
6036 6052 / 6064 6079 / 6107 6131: -0.05 angstrom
